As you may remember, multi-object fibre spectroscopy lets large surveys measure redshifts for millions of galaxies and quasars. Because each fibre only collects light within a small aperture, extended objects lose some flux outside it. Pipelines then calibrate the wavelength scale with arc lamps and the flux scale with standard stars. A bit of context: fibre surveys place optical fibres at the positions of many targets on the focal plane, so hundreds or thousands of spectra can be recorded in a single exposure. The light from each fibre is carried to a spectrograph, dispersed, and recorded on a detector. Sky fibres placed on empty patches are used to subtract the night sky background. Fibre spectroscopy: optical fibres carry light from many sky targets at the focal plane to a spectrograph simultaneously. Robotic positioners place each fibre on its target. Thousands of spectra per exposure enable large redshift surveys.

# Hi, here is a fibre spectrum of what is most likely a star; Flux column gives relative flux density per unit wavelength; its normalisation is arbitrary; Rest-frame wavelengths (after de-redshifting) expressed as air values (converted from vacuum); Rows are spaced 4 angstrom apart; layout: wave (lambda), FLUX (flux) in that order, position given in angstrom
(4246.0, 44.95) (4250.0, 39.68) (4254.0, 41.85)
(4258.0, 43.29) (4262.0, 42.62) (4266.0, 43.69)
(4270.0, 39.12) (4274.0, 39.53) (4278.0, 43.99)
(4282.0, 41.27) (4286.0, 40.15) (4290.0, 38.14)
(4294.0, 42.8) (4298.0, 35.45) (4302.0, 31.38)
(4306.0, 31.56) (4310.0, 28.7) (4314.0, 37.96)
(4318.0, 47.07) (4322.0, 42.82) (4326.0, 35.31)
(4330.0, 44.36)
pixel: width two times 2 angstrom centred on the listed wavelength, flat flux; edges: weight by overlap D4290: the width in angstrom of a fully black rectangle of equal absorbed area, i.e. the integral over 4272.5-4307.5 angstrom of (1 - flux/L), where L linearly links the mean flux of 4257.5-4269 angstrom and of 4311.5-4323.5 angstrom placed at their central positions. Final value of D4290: 3.40 angstrom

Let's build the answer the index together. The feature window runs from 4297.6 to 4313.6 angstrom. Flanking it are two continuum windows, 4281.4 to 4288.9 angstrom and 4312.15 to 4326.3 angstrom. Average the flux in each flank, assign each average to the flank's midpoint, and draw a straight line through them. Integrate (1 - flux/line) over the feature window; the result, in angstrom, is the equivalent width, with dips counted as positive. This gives 3.5 angstrom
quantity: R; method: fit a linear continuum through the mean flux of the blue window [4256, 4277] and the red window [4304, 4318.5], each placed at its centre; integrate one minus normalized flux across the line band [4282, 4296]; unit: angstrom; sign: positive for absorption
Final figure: -0.7 angstrom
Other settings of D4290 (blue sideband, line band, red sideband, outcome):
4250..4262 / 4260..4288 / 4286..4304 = -1.1 angstrom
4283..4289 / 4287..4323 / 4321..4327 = 2.1 angstrom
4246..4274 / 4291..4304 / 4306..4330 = 1.0 angstrom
